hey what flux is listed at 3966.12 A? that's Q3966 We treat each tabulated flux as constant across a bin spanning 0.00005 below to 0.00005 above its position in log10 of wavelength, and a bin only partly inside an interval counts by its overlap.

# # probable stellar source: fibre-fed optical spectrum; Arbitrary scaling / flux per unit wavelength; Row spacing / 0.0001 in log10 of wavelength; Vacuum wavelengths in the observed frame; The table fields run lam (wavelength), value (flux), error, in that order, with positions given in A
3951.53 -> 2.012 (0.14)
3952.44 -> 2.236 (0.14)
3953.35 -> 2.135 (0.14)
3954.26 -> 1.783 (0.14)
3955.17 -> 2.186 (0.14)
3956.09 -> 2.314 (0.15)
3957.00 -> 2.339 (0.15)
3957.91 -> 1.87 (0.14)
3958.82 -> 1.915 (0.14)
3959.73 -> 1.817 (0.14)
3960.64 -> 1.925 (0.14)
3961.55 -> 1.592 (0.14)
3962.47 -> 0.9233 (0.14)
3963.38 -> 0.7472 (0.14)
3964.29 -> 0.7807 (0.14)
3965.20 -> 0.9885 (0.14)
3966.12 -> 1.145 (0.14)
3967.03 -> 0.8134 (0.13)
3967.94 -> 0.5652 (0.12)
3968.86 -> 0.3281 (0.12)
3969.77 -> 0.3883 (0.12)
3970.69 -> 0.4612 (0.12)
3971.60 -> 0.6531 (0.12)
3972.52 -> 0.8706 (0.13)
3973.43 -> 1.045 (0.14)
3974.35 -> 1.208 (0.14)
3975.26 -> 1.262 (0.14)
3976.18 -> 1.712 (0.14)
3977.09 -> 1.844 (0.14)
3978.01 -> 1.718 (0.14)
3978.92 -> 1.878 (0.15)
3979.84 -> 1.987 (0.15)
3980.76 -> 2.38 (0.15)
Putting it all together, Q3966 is 1.145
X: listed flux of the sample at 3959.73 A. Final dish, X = 1.817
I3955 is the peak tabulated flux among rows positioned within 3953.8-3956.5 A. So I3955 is 2.314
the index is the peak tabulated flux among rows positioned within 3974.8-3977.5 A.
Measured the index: 1.844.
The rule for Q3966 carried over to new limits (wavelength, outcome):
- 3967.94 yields 0.5652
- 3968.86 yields 0.3281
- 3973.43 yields 1.045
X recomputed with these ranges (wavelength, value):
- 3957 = 2.339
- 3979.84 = 1.987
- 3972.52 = 0.8706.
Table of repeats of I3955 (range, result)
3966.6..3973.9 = 1.045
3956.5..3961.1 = 2.339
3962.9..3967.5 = 1.145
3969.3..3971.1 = 0.4612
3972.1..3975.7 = 1.262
